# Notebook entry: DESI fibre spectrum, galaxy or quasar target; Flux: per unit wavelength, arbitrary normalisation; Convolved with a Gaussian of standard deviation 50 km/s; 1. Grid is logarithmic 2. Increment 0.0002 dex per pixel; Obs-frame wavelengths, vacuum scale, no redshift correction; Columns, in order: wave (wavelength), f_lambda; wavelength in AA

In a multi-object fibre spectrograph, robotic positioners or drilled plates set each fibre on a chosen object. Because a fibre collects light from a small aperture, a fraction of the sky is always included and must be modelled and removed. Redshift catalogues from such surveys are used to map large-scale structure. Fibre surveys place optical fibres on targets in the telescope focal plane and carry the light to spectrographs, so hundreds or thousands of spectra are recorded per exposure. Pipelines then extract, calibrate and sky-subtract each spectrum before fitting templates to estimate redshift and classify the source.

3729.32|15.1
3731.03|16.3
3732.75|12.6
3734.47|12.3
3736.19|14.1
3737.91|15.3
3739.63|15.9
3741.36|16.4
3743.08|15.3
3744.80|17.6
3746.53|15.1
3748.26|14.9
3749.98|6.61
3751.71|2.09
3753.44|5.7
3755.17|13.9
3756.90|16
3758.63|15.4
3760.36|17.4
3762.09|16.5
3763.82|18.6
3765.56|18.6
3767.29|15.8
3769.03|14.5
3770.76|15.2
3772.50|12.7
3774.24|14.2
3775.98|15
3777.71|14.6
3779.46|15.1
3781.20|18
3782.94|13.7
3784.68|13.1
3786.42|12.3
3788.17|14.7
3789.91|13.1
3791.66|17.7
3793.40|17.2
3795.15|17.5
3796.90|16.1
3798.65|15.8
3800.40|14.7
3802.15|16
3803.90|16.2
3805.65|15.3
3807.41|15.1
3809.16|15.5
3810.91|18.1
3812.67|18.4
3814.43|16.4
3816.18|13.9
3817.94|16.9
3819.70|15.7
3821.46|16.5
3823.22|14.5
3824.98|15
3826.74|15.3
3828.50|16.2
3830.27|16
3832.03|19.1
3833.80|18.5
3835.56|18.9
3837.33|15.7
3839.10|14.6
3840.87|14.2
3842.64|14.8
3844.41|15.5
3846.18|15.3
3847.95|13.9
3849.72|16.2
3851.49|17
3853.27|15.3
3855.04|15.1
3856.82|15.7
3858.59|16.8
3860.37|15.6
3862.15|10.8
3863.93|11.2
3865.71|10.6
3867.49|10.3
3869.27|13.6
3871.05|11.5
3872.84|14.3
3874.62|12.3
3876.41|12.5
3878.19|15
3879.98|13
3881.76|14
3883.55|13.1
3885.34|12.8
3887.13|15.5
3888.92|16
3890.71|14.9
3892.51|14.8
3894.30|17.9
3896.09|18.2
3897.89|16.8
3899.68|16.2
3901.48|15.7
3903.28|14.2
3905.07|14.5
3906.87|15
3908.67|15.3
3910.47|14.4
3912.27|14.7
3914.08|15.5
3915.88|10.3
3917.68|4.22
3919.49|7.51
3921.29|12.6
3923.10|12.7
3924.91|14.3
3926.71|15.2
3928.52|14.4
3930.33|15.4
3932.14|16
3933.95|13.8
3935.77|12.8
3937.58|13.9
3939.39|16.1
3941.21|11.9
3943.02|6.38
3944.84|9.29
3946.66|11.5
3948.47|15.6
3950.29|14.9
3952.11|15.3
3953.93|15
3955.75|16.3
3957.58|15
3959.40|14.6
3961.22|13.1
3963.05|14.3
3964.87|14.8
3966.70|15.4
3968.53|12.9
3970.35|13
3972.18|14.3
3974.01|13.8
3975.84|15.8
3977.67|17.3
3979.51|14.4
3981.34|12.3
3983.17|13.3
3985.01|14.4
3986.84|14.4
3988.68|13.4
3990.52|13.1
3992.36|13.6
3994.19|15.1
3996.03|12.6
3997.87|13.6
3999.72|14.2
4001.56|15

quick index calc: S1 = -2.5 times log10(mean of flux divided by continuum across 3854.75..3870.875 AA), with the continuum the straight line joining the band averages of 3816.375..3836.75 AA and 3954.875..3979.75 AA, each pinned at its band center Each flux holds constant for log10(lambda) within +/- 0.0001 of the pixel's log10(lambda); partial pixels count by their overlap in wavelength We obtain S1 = 0.21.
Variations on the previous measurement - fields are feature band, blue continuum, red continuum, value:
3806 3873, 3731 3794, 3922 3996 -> -0.07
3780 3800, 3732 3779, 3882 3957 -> -0.09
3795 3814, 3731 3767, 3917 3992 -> -0.16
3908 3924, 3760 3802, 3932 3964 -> 0.18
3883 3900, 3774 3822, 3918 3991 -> -0.09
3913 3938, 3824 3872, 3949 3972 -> 0.15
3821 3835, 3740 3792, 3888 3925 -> -0.16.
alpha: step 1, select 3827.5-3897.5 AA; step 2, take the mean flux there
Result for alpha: 14.8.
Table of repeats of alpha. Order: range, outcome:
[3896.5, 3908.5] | 15.5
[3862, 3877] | 11.9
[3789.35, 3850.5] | 16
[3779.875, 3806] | 15.4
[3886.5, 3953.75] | 13.9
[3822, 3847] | 16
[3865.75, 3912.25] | 14.4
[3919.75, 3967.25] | 13.8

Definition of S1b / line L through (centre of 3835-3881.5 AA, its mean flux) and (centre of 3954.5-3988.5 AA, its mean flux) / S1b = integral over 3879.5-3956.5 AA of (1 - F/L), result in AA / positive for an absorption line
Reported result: 2.10 AA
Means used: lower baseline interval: 14.2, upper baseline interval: 14.4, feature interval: 13.9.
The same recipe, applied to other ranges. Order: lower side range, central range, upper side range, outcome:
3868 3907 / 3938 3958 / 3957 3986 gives 1.4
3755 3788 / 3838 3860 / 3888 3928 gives -1.1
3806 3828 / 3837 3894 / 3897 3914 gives 5.1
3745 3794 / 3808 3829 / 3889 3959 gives -2.8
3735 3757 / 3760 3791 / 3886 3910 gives -4.0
